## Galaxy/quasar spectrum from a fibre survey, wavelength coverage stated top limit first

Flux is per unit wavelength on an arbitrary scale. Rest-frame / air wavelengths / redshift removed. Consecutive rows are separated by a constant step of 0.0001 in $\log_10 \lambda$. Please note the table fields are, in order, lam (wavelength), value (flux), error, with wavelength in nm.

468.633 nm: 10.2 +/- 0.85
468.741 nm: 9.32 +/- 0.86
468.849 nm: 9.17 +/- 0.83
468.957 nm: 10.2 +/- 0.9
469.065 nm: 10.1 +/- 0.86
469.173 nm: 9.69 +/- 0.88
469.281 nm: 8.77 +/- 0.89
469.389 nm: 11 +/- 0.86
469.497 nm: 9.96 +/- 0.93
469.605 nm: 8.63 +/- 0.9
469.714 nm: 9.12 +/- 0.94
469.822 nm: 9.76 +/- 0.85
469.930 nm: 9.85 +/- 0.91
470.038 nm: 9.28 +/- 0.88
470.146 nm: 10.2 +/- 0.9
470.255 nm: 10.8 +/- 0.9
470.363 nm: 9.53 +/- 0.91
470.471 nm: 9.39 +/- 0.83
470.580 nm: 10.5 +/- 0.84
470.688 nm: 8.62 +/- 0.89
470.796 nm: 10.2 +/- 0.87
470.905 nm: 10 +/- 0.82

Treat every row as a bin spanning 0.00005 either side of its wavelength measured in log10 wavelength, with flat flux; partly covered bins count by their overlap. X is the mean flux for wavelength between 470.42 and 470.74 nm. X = 9.5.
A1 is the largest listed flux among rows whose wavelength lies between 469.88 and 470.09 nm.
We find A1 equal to 9.85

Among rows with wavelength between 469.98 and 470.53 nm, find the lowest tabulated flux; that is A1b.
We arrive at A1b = 9.28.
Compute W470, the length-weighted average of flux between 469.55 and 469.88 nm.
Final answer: 9.17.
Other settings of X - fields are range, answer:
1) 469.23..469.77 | 9.49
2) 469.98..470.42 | 9.96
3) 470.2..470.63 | 10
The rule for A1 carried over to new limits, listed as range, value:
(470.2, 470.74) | 10.8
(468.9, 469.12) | 10.2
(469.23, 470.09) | 11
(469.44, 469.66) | 9.96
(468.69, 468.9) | 9.32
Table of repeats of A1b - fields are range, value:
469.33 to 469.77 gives 8.63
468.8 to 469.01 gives 9.17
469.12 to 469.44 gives 8.77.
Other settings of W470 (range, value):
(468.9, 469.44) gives 9.94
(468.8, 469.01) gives 9.69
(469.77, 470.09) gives 9.64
